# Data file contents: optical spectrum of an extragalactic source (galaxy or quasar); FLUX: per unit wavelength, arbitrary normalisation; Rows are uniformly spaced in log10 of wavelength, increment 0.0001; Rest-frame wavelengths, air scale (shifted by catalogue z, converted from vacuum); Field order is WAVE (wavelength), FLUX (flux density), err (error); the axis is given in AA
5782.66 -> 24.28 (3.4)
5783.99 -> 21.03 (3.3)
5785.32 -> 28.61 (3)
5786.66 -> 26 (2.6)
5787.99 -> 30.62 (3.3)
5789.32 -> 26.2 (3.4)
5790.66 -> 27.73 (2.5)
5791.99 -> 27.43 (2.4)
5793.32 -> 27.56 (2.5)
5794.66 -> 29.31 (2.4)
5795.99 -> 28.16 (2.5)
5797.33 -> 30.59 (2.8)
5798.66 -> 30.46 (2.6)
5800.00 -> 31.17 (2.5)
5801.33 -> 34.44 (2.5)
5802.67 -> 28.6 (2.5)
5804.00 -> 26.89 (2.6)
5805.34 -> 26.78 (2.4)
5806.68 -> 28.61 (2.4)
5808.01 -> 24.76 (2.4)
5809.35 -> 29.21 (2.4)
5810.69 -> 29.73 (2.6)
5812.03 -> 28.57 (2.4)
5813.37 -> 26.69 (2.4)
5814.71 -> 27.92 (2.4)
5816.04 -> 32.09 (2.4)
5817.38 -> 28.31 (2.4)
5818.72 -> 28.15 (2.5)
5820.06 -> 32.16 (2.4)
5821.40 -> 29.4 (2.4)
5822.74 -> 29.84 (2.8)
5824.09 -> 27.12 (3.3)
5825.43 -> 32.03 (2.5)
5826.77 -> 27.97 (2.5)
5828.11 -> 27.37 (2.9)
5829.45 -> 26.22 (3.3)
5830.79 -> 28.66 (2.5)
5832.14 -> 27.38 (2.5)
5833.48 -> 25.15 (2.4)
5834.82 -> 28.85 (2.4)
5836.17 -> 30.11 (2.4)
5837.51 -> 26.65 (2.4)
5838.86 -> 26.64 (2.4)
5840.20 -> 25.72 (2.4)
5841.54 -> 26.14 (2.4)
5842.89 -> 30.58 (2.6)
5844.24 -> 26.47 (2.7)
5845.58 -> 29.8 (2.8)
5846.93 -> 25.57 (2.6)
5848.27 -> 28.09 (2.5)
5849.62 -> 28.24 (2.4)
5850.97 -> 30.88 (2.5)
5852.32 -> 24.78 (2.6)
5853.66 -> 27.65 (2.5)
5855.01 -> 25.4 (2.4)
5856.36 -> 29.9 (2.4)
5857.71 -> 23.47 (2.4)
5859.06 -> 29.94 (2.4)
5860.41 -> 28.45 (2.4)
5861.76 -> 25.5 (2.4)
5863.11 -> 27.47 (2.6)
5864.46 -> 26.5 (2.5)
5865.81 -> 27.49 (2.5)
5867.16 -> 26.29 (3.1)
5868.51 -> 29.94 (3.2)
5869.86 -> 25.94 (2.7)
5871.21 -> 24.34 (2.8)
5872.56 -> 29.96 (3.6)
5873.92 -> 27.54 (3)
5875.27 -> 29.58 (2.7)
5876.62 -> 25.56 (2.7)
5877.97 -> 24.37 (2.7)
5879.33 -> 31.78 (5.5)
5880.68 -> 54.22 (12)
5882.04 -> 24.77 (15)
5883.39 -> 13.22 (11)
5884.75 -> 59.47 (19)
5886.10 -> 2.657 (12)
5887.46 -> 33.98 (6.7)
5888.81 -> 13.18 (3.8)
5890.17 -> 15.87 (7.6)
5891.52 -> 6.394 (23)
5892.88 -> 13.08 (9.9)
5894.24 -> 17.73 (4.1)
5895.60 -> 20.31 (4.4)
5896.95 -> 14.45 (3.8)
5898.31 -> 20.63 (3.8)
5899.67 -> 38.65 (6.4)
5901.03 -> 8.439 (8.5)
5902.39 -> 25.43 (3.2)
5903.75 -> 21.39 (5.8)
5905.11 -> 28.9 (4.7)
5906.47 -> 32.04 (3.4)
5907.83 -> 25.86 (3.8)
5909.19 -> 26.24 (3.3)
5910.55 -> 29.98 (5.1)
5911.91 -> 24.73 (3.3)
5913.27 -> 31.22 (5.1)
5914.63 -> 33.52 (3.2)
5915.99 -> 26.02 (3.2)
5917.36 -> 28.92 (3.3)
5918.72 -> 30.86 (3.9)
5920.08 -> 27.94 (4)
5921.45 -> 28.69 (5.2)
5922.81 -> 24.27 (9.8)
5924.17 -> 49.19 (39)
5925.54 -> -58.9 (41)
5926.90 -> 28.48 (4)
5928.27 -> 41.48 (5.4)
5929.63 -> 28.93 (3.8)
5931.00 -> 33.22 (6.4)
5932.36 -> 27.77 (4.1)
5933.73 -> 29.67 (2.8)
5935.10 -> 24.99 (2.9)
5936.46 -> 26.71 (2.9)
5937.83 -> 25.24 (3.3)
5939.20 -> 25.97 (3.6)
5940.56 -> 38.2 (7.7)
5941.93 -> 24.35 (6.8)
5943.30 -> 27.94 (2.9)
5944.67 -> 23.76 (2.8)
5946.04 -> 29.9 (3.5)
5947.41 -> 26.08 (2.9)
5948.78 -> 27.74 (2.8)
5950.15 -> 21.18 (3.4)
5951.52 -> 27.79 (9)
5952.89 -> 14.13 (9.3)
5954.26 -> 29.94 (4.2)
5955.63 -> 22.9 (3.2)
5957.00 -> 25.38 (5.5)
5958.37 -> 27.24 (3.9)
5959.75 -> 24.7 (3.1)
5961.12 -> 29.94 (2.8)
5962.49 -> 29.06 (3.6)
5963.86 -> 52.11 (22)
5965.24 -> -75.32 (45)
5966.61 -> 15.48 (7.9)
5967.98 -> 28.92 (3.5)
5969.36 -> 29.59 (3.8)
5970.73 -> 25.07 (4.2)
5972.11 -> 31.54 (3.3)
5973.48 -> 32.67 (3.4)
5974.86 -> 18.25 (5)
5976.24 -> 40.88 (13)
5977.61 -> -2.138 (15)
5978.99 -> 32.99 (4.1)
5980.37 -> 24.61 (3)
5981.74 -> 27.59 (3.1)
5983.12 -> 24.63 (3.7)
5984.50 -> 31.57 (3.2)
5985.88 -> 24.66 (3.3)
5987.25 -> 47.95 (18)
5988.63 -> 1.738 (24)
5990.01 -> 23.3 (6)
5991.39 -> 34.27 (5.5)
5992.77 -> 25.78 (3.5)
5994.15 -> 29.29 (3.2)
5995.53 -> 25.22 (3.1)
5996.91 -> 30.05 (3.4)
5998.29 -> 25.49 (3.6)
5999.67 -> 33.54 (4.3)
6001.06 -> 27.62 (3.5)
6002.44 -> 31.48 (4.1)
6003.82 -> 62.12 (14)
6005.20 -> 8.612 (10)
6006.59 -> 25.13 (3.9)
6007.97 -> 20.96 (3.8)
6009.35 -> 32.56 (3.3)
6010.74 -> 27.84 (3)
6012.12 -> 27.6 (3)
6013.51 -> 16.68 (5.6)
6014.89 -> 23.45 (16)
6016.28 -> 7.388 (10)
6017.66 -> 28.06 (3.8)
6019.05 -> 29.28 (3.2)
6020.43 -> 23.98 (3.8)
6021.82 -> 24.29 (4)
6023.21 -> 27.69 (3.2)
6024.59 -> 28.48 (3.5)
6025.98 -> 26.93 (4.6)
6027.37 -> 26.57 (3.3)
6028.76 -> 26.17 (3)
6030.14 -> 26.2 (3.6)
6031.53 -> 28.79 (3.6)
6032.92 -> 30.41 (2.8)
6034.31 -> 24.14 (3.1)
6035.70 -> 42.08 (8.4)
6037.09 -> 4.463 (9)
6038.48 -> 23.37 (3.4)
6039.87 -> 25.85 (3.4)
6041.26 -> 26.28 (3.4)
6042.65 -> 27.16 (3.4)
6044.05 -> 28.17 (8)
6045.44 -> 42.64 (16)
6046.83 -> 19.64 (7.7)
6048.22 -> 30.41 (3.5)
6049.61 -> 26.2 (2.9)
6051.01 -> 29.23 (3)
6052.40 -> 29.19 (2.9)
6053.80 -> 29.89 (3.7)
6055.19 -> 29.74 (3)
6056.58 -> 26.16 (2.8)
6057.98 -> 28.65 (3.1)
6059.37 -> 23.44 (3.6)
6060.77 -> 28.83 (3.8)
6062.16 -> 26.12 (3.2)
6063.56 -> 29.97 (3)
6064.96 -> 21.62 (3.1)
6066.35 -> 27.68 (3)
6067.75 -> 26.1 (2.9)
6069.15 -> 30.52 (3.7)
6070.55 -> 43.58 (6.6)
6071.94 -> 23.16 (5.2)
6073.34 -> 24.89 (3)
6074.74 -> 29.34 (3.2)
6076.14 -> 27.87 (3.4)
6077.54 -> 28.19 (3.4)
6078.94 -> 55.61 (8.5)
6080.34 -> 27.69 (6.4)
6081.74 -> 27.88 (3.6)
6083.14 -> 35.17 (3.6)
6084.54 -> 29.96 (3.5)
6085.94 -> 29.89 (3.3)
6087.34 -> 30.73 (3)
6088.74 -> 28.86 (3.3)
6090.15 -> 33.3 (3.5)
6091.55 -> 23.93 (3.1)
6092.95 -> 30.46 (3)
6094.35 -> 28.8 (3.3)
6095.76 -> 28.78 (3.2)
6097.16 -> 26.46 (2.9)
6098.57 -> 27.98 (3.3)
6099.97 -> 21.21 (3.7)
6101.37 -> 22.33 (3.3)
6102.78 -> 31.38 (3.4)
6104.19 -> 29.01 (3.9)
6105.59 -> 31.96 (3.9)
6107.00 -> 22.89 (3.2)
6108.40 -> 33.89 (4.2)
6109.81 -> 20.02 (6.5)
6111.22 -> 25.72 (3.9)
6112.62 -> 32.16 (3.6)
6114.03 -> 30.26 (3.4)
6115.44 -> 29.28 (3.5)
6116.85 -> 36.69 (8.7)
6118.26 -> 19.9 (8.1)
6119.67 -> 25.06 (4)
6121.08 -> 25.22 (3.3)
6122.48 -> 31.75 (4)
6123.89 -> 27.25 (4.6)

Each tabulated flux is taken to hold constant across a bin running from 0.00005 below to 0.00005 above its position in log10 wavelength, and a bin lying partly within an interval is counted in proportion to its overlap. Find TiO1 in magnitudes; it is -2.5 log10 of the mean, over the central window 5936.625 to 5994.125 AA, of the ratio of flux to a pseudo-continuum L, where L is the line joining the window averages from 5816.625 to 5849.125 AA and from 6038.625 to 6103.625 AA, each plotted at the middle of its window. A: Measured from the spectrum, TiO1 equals 0.170 mag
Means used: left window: 28.1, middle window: 24.4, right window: 28.9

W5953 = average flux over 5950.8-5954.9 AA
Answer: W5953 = 23.9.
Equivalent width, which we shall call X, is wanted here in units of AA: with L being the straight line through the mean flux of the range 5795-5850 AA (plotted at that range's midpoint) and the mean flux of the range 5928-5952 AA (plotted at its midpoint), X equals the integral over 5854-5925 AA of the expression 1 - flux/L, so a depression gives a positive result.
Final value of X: 5.2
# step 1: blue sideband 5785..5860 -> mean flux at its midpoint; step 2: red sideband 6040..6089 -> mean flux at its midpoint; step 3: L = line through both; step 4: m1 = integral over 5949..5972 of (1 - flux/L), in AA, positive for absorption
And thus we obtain 6.4 AA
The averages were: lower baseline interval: 28.3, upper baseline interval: 29.4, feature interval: 20.9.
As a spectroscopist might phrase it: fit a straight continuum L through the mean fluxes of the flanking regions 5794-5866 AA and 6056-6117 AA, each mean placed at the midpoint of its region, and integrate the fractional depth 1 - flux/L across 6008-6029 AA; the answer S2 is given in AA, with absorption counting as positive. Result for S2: 2.8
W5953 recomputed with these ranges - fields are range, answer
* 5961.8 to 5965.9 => 2.49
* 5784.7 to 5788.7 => 28.4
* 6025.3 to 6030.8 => 26.5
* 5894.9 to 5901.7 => 20.5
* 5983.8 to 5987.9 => 34.6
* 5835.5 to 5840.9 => 27.3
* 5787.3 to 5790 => 28.4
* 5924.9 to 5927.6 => -14.3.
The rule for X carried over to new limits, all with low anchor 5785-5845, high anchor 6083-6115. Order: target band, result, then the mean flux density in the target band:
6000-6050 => 3.00 AA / 26.7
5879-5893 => 1.84 AA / 24.7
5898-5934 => 3.44 AA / 25.7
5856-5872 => 0.76 AA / 27.1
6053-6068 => 0.65 AA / 27.2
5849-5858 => 0.34 AA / 27.3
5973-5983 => 1.27 AA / 24.8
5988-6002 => 1.26 AA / 25.8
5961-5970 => 4.34 AA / 14.7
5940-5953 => 0.86 AA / 26.5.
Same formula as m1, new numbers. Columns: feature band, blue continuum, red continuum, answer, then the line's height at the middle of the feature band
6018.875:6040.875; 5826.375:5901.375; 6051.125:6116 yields 1.7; 28.2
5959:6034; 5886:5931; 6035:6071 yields 2.1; 25.9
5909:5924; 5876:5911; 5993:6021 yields -2.7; 24.7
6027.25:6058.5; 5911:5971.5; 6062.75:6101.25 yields 0.6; 28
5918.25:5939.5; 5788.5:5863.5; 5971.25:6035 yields 2.1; 27.3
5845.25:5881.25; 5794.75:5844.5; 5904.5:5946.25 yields -0.8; 27.8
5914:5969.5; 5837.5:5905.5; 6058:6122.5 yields 5.6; 26.7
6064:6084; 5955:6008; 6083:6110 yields -2.1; 27.7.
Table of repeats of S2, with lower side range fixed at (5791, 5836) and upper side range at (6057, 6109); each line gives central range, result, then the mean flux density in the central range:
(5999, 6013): -0.27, 29.5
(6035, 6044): 1.22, 25.1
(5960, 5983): 5.94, 21.5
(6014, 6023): 1.91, 22.9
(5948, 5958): 1.61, 24.3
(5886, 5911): 6.68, 21.1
